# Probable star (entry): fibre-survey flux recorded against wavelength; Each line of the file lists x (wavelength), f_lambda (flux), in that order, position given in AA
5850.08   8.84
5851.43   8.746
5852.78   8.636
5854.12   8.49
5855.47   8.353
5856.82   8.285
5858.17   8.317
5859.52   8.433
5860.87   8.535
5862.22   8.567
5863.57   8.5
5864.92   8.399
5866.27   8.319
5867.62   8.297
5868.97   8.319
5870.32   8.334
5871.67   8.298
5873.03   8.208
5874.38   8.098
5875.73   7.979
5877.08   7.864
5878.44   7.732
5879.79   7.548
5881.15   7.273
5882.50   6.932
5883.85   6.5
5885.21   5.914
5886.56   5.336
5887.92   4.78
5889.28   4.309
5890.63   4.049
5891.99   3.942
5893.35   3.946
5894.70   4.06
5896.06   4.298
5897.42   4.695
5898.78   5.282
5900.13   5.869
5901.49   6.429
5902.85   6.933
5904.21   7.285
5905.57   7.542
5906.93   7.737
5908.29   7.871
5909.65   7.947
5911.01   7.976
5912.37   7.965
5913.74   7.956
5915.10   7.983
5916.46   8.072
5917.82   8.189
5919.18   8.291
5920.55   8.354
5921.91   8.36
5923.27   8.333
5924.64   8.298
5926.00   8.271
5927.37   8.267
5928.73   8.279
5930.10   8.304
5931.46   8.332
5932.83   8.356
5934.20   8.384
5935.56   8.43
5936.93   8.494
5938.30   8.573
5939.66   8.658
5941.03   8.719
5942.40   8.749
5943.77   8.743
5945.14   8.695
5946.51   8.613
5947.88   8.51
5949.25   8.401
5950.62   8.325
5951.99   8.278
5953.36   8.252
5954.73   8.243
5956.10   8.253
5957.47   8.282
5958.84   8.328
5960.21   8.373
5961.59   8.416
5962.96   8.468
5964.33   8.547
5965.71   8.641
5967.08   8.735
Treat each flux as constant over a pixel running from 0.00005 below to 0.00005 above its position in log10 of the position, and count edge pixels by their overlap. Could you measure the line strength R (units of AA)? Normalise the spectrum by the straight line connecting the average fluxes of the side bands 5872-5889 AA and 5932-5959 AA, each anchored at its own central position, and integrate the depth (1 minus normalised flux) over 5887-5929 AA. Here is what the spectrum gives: 4.7 AA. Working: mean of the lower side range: 6.97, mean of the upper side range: 8.47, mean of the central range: 6.8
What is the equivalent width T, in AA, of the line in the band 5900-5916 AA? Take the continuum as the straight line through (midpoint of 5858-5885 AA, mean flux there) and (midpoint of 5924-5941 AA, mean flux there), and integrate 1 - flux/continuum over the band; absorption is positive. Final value 1.4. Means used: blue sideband 7.98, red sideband 8.4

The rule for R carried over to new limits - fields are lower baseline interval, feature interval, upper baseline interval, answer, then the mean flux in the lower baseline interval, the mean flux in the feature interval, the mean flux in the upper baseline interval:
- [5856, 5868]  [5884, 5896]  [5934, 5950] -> 5.46 AA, 8.41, 4.61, 8.59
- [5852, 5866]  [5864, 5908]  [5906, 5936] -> 9.17 AA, 8.45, 6.6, 8.17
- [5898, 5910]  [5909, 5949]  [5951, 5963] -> -4.01 AA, 6.95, 8.35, 8.32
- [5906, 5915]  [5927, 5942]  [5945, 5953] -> -0.37 AA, 7.9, 8.45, 8.45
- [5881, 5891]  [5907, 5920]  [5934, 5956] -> -1.99 AA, 5.6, 8.02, 8.5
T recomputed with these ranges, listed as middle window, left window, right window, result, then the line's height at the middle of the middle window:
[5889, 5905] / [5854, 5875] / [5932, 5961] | 6.2 AA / 8.4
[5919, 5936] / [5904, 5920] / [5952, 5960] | -0.6 AA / 8.05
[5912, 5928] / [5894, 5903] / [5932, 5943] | -2.6 AA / 7.07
